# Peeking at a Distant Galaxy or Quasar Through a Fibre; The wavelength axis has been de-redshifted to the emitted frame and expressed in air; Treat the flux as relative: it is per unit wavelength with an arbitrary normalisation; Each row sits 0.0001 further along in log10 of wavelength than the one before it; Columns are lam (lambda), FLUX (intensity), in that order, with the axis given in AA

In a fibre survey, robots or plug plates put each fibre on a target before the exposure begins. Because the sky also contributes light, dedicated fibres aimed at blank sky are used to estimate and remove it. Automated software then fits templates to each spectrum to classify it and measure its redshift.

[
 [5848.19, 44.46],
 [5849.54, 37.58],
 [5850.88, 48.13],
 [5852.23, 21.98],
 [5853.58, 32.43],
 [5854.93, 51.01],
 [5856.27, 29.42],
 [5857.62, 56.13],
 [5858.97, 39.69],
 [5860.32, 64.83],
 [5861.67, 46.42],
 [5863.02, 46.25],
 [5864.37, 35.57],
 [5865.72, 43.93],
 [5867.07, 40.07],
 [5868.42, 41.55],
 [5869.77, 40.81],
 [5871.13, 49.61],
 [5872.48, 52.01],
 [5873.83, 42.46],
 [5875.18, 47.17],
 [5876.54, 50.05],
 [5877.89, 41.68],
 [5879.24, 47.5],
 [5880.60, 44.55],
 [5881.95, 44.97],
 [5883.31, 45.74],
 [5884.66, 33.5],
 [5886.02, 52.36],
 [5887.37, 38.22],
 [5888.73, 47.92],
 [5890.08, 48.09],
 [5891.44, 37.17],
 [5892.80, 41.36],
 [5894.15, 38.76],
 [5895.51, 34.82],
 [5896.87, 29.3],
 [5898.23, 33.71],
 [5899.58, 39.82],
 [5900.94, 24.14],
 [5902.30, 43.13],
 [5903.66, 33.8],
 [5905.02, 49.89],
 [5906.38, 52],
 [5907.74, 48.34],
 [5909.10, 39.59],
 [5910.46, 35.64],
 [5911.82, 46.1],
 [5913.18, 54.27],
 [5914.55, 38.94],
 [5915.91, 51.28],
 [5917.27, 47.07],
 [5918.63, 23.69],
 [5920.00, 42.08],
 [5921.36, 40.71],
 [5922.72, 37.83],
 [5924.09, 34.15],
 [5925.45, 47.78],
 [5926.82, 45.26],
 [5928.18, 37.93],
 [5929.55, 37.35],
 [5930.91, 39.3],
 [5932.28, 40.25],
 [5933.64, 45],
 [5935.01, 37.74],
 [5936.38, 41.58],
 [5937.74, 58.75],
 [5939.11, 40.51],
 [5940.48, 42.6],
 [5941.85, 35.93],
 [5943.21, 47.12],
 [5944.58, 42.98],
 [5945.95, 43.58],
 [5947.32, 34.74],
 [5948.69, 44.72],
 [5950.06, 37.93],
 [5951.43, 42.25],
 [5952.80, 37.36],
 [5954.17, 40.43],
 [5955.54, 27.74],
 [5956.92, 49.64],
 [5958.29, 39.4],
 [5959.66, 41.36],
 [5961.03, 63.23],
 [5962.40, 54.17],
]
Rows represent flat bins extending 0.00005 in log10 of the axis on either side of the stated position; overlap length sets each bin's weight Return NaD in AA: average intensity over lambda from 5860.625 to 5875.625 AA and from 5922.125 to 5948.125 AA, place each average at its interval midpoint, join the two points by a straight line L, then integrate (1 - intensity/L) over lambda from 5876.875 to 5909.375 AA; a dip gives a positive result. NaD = 1.60 AA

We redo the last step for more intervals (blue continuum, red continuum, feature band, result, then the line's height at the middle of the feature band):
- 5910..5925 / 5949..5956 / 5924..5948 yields -1.6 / 39.5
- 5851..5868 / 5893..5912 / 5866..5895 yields -2.3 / 40.8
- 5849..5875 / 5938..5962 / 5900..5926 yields 0.7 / 42.7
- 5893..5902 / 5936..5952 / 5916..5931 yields -0.3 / 39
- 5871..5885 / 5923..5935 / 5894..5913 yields 1.5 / 43.1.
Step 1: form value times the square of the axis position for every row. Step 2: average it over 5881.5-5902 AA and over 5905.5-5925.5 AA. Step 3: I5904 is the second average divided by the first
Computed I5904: 1.09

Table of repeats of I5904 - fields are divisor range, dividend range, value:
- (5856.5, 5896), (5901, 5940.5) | 0.96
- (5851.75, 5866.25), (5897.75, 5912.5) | 0.97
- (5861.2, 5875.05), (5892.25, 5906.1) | 0.86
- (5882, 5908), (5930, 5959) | 1.04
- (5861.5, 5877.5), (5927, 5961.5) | 0.96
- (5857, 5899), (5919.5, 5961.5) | 0.98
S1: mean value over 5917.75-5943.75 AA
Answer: 40.8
